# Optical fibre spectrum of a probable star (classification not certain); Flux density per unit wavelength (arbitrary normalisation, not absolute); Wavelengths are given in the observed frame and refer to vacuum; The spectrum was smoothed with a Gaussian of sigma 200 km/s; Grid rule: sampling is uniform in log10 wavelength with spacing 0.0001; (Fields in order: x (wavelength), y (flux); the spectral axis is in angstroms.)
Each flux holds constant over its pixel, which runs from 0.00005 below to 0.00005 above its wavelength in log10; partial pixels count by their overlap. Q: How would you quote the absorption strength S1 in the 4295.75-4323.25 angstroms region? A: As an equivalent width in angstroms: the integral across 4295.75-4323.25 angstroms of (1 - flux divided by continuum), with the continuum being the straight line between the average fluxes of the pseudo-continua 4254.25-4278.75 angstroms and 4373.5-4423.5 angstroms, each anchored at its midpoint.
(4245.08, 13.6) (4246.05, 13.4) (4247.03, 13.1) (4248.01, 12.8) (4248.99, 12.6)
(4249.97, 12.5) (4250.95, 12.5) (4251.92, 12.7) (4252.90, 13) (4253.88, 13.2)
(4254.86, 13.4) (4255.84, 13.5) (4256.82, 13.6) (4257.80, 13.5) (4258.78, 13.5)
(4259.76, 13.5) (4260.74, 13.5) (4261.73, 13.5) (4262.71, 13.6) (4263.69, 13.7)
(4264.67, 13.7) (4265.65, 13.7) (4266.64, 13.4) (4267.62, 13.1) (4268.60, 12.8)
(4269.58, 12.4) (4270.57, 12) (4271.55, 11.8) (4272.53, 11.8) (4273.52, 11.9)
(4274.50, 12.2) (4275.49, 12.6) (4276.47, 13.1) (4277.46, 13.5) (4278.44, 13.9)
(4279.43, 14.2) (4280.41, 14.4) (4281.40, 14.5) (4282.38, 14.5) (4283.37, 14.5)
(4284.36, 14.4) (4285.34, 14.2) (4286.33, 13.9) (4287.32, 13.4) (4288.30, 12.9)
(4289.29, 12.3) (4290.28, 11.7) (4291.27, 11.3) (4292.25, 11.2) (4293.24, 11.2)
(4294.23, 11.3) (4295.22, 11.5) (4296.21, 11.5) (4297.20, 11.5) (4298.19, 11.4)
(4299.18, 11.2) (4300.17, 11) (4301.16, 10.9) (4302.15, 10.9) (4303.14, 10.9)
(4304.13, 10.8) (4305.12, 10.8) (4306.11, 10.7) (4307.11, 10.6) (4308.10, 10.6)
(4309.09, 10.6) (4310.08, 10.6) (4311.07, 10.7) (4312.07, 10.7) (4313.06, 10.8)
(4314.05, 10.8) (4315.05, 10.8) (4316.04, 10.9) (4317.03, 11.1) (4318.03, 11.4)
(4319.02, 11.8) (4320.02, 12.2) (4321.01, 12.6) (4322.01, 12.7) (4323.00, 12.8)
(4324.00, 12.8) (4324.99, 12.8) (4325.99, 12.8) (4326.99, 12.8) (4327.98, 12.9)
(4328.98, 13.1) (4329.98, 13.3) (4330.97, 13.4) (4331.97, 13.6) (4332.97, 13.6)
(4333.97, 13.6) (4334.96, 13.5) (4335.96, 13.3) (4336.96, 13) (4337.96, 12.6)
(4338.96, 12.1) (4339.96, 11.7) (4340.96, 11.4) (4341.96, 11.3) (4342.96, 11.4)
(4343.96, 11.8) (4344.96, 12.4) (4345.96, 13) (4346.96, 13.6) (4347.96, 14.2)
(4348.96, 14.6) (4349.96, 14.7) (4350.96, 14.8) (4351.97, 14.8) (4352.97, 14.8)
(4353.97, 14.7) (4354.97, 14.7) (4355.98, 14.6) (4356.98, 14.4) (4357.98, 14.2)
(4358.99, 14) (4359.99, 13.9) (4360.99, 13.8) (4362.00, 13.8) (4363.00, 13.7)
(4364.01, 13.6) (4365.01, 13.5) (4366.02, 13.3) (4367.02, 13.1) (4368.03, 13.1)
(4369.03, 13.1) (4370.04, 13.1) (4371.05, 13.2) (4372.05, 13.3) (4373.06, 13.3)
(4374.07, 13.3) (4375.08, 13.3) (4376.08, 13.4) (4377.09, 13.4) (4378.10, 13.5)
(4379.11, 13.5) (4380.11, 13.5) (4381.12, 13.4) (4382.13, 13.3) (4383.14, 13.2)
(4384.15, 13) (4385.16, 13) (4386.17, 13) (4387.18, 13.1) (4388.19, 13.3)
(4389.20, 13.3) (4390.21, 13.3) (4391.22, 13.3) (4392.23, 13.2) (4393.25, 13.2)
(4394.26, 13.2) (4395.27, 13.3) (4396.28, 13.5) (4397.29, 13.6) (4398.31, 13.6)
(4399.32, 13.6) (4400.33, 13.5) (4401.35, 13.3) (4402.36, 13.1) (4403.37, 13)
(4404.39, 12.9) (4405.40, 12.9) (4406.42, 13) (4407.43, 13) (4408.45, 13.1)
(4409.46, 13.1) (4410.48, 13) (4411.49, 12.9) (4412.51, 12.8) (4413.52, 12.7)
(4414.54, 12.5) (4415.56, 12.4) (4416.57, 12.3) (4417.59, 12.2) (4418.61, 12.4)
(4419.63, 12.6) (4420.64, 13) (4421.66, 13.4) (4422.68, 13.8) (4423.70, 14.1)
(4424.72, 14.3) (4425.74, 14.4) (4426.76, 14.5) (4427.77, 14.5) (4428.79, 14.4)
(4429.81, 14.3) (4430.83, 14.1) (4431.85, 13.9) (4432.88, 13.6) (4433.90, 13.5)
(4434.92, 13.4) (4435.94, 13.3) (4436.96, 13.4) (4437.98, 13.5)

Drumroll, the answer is 4.0 angstroms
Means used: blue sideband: 13.1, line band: 11.2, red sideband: 13.1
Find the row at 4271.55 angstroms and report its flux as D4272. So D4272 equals 11.8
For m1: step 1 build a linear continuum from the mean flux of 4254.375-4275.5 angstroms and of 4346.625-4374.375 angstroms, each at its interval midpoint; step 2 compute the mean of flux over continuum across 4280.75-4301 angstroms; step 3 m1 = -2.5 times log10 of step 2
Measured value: 0.07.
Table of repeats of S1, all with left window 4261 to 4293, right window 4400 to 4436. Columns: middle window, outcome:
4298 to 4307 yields 1.52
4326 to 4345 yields 0.74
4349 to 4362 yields -1.19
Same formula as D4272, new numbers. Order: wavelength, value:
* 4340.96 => 11.4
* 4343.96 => 11.8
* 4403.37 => 13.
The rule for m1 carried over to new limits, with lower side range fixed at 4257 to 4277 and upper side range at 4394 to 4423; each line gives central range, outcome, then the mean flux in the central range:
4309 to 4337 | 0.063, 12.3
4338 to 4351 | 0.019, 12.8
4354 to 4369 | -0.068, 13.8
